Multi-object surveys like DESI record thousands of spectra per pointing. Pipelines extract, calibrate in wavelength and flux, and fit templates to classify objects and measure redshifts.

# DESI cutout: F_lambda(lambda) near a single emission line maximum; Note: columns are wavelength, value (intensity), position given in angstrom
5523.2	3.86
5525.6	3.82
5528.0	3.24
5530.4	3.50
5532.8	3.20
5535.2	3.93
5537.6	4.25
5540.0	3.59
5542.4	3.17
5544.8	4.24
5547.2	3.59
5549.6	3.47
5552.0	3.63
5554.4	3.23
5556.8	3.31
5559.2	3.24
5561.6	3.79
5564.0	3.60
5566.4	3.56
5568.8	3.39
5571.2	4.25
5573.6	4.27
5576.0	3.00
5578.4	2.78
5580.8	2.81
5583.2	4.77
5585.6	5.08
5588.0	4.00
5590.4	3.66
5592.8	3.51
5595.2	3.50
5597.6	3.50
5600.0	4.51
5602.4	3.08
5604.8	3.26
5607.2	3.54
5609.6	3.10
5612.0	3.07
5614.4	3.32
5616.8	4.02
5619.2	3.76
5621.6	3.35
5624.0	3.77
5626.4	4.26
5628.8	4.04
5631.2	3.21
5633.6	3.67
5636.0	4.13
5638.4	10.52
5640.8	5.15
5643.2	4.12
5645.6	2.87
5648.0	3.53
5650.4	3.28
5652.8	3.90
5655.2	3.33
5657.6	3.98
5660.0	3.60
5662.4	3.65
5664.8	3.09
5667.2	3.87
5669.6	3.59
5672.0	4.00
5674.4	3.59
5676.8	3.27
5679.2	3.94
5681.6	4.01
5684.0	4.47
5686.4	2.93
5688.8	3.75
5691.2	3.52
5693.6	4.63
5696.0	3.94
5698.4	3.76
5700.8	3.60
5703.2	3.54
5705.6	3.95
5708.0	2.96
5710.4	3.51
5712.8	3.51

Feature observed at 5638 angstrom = [O III] 5007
